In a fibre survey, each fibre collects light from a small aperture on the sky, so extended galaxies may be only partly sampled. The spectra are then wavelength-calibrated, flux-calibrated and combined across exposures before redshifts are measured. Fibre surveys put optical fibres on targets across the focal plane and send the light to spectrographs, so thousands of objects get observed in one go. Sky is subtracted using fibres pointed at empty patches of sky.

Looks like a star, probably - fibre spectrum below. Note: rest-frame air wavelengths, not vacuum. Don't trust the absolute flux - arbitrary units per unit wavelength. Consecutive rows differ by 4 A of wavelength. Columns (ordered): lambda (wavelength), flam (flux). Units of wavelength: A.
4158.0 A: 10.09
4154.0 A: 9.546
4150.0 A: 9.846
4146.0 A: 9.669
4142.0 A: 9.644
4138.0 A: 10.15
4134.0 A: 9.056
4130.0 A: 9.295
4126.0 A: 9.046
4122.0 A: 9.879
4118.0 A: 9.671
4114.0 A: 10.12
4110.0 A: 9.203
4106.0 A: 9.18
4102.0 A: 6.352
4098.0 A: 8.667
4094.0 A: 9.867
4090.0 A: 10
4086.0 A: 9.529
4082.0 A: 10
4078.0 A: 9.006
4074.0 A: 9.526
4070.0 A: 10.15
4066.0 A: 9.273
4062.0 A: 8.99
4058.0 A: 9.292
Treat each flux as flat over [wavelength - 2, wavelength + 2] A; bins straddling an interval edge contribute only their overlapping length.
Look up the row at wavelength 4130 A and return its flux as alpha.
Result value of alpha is 9.295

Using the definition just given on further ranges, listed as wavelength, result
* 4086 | 9.529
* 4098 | 8.667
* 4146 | 9.669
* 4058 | 9.292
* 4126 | 9.046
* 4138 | 10.15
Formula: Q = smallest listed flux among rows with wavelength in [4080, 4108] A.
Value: 6.352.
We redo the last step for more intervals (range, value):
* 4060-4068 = 8.99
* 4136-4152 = 9.644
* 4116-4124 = 9.671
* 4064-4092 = 9.006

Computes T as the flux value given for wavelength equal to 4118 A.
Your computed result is 9.671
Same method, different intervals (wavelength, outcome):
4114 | 10.12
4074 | 9.526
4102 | 6.352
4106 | 9.18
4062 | 8.99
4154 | 9.546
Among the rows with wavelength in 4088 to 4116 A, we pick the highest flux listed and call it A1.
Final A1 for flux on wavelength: 10.12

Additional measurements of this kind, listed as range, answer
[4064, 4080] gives 10.15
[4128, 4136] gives 9.295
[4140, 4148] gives 9.669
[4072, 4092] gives 10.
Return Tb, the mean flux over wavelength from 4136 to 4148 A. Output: 9.82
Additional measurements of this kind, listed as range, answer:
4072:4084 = 9.51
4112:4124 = 9.89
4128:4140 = 9.5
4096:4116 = 8.7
